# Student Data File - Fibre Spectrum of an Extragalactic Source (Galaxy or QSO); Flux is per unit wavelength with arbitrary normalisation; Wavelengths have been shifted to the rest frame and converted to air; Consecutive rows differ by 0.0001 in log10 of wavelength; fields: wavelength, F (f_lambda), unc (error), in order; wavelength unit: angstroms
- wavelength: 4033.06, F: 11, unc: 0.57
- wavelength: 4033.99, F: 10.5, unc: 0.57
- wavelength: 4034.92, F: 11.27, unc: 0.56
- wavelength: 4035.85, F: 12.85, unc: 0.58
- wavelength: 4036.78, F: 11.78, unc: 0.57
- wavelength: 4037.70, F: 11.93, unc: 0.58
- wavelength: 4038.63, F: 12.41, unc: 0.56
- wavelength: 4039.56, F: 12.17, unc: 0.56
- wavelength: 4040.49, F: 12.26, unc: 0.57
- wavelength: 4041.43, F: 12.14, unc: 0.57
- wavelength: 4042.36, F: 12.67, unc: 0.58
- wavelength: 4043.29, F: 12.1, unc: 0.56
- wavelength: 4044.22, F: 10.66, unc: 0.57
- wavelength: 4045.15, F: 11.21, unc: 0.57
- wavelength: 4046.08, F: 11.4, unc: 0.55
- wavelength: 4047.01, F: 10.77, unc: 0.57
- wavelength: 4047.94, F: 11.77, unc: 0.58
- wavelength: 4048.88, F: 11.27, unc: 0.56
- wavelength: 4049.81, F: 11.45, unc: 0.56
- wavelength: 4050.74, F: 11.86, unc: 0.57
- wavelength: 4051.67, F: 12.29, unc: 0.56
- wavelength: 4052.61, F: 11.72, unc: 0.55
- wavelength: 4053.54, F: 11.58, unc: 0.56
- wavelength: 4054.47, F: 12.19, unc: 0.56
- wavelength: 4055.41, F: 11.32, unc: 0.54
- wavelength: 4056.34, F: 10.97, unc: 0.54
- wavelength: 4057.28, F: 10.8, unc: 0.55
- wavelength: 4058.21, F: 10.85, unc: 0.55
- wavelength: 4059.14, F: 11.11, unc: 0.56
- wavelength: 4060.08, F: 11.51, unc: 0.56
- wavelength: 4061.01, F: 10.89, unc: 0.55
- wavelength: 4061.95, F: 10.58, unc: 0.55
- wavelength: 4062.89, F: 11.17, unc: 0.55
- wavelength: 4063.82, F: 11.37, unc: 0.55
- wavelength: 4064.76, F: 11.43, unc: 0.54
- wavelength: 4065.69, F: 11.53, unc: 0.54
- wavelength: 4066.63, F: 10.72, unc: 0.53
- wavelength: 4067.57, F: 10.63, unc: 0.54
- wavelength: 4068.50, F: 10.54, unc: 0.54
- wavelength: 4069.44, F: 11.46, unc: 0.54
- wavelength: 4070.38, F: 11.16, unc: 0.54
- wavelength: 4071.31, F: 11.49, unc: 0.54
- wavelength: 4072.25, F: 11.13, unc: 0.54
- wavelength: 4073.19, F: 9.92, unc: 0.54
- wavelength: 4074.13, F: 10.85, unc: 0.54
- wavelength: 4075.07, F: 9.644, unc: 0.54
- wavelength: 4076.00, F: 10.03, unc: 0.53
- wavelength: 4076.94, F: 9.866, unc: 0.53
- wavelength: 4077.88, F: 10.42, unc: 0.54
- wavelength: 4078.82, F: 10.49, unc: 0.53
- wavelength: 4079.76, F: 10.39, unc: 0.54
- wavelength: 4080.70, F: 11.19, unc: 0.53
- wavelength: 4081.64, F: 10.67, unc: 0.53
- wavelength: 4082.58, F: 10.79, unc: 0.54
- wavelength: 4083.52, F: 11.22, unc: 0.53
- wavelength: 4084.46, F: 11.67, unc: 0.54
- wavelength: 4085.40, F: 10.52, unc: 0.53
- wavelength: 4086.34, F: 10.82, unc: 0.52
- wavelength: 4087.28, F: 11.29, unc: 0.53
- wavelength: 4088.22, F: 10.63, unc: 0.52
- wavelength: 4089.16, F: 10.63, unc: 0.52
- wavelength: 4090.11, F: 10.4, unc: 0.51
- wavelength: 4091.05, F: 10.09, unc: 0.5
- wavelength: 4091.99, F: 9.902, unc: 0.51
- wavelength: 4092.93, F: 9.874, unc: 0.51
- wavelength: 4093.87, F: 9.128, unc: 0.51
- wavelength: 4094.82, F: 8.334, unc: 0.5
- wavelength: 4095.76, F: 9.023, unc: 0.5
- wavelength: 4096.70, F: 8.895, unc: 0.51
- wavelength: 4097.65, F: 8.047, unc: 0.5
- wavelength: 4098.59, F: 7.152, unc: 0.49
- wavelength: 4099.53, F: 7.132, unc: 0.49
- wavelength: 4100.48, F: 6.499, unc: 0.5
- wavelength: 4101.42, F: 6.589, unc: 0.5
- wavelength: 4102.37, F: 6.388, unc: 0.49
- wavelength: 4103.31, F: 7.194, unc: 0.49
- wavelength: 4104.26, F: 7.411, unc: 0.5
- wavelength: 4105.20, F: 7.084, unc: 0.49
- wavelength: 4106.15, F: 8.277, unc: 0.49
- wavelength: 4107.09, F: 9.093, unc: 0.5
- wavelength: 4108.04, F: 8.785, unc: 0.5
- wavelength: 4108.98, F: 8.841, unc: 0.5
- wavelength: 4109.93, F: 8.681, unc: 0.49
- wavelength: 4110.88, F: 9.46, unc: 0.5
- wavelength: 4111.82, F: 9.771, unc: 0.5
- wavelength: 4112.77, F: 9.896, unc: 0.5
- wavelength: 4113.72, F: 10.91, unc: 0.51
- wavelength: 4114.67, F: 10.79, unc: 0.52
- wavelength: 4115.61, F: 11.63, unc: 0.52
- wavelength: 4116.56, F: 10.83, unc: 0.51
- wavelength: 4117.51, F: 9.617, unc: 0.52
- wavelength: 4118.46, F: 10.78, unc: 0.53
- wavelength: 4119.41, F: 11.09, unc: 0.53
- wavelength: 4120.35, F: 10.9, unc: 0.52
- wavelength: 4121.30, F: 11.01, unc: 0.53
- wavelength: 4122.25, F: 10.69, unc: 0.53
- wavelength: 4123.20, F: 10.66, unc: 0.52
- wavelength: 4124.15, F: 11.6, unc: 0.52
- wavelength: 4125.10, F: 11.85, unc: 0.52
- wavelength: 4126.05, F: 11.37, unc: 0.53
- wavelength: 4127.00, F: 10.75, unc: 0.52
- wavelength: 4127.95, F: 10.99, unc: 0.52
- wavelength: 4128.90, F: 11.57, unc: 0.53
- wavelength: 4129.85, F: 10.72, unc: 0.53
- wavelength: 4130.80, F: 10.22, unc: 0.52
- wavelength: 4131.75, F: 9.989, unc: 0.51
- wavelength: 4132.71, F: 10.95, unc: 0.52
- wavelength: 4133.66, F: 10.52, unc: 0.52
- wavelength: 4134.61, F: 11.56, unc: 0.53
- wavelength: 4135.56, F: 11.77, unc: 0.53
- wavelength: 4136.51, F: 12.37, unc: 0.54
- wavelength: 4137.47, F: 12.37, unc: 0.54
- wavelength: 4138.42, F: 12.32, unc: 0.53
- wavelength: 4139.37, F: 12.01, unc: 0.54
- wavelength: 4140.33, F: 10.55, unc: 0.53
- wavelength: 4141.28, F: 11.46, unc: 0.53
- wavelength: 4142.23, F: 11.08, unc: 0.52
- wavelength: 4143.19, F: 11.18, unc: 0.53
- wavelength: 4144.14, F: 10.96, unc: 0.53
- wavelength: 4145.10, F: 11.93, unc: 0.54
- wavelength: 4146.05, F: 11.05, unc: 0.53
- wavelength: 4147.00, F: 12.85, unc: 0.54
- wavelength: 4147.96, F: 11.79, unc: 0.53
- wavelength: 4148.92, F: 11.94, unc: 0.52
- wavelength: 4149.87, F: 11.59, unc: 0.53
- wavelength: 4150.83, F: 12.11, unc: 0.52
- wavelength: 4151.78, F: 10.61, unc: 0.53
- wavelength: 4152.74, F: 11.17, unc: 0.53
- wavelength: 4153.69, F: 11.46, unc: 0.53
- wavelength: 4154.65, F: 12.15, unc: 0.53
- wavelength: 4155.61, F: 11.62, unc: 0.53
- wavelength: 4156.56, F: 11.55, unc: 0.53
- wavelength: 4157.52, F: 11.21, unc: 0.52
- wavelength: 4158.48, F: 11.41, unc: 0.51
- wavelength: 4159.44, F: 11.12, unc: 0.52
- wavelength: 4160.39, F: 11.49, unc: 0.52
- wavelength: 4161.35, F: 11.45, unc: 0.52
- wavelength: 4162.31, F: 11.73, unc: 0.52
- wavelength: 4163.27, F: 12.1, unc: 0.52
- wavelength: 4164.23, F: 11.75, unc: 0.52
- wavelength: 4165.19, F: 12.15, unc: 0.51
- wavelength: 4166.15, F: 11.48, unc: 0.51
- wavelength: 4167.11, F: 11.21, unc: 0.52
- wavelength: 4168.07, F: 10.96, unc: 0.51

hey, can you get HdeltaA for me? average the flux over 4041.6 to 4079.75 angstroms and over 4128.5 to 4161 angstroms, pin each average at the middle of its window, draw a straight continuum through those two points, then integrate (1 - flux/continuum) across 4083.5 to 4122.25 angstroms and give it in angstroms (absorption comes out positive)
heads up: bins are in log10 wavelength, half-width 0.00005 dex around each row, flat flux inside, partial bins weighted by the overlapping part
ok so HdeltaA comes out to 6.4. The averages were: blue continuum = 11.1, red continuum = 11.4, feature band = 9.42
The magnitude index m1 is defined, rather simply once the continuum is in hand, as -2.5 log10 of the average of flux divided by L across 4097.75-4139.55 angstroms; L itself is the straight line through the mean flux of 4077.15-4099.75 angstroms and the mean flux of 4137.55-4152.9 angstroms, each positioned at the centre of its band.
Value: 0.09 mag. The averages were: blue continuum 9.98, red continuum 11.6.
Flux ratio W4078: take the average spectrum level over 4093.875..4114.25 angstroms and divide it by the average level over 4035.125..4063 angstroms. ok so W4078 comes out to 0.71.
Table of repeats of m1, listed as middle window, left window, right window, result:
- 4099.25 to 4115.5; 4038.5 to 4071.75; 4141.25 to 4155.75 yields 0.330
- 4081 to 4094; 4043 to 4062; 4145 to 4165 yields 0.084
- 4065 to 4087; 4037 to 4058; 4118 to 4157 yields 0.079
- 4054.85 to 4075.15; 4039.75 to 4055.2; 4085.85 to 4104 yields -0.035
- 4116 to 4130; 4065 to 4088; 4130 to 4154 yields 0.026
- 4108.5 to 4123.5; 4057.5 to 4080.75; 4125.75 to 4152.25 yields 0.086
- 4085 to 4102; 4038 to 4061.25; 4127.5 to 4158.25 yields 0.250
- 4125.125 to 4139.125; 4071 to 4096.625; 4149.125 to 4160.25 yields -0.016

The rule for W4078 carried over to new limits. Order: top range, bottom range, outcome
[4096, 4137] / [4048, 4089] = 0.89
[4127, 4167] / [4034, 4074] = 1.00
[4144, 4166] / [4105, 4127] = 1.14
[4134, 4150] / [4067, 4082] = 1.10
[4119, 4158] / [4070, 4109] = 1.20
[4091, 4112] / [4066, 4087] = 0.77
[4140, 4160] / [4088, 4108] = 1.36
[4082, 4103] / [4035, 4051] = 0.79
